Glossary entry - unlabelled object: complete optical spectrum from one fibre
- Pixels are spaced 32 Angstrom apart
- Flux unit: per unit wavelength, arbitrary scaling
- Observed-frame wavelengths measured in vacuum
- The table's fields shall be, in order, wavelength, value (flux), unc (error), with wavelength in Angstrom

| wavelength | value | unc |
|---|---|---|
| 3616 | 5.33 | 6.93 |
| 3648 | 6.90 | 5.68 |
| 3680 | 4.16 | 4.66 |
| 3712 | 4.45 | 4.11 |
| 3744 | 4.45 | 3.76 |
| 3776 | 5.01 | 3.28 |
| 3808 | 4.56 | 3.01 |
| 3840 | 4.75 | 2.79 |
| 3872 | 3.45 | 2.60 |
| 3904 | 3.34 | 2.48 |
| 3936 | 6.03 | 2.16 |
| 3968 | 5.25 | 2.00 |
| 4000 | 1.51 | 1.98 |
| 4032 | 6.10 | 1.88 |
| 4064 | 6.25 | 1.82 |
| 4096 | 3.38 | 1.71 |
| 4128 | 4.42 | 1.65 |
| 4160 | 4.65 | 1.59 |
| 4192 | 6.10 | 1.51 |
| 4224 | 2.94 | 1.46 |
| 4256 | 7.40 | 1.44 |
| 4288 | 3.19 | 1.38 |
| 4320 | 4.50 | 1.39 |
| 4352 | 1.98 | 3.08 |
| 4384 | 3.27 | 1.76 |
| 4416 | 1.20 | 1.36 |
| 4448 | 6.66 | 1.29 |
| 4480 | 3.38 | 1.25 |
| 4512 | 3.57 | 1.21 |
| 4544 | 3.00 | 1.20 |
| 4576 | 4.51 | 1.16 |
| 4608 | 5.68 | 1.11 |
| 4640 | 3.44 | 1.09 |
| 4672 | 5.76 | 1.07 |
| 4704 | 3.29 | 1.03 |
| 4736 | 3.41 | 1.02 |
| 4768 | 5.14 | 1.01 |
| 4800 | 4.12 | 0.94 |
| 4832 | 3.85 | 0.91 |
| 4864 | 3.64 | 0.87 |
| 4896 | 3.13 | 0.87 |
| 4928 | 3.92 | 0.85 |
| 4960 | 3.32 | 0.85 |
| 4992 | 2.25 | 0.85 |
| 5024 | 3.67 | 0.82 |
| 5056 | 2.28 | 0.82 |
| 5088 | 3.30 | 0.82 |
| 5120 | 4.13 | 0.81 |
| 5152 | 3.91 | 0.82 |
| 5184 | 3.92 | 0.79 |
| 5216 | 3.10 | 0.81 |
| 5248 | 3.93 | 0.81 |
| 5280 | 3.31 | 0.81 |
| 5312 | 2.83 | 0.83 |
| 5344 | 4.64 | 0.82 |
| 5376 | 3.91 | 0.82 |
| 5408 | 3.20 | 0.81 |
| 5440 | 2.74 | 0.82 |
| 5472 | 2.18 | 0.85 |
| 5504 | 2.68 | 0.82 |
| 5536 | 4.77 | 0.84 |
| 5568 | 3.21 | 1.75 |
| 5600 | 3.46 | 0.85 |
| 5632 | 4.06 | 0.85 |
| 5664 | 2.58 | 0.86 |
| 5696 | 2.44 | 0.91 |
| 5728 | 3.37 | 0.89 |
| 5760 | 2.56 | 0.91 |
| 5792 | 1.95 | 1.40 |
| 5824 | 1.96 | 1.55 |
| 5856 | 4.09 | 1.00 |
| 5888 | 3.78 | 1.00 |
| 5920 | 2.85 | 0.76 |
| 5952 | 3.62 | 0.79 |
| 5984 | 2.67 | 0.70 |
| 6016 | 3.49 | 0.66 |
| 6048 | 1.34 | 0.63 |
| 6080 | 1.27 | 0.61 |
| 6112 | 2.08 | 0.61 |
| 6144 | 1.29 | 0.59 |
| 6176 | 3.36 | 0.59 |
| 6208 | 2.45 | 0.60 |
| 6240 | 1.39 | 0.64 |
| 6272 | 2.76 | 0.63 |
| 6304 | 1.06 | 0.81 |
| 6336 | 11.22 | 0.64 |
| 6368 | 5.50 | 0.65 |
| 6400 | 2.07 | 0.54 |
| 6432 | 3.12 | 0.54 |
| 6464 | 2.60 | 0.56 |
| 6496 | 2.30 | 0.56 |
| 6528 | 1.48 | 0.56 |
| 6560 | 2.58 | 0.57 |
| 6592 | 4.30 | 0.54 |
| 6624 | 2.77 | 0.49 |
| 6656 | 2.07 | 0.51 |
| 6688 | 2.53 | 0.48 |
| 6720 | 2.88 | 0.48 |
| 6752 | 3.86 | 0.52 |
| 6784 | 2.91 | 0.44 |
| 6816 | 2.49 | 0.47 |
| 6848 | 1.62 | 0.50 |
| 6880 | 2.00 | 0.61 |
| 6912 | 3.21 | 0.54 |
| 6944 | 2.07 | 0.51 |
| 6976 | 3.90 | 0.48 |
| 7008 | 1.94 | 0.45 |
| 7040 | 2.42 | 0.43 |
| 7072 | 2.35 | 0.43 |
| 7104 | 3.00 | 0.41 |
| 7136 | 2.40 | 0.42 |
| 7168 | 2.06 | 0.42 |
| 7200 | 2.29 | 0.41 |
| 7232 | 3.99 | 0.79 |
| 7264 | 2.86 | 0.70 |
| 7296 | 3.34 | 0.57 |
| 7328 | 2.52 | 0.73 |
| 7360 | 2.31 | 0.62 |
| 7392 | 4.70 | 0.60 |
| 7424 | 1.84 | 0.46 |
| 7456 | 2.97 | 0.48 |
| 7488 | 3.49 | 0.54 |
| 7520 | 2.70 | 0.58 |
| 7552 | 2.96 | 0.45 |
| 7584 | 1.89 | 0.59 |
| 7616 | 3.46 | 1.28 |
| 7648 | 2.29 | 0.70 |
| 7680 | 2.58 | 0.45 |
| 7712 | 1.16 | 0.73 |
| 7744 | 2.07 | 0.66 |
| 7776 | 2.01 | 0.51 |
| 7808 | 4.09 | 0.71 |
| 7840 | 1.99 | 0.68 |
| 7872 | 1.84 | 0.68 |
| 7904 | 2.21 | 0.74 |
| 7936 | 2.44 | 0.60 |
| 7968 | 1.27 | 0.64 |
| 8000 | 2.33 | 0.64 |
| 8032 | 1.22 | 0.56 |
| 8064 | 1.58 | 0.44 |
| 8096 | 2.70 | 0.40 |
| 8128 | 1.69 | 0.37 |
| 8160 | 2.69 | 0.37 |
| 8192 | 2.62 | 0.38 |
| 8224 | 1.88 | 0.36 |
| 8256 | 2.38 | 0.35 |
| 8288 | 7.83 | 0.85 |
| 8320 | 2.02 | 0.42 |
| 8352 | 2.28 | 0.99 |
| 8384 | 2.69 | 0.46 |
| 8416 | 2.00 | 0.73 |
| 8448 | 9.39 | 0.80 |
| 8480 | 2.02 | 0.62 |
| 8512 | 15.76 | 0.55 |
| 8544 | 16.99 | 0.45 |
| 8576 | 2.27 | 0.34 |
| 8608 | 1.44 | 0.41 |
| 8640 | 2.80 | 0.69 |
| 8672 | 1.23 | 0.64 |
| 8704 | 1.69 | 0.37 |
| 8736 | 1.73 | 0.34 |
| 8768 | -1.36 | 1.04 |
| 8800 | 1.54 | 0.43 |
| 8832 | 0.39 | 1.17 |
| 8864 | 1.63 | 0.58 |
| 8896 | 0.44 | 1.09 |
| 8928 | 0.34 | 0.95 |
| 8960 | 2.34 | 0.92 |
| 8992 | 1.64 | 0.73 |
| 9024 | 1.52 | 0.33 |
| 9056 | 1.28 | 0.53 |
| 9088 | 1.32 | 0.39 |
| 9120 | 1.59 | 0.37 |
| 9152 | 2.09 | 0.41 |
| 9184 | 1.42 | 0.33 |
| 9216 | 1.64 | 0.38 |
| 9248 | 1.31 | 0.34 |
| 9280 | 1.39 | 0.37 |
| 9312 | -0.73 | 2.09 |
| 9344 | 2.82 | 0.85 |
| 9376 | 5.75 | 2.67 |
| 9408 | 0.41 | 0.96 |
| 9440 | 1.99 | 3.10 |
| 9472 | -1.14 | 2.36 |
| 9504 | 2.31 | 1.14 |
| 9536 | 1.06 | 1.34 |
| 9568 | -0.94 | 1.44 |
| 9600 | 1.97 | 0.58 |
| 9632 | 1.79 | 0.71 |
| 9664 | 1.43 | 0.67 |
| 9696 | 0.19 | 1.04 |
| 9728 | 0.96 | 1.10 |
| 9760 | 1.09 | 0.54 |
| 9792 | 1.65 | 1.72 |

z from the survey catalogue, 0.703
